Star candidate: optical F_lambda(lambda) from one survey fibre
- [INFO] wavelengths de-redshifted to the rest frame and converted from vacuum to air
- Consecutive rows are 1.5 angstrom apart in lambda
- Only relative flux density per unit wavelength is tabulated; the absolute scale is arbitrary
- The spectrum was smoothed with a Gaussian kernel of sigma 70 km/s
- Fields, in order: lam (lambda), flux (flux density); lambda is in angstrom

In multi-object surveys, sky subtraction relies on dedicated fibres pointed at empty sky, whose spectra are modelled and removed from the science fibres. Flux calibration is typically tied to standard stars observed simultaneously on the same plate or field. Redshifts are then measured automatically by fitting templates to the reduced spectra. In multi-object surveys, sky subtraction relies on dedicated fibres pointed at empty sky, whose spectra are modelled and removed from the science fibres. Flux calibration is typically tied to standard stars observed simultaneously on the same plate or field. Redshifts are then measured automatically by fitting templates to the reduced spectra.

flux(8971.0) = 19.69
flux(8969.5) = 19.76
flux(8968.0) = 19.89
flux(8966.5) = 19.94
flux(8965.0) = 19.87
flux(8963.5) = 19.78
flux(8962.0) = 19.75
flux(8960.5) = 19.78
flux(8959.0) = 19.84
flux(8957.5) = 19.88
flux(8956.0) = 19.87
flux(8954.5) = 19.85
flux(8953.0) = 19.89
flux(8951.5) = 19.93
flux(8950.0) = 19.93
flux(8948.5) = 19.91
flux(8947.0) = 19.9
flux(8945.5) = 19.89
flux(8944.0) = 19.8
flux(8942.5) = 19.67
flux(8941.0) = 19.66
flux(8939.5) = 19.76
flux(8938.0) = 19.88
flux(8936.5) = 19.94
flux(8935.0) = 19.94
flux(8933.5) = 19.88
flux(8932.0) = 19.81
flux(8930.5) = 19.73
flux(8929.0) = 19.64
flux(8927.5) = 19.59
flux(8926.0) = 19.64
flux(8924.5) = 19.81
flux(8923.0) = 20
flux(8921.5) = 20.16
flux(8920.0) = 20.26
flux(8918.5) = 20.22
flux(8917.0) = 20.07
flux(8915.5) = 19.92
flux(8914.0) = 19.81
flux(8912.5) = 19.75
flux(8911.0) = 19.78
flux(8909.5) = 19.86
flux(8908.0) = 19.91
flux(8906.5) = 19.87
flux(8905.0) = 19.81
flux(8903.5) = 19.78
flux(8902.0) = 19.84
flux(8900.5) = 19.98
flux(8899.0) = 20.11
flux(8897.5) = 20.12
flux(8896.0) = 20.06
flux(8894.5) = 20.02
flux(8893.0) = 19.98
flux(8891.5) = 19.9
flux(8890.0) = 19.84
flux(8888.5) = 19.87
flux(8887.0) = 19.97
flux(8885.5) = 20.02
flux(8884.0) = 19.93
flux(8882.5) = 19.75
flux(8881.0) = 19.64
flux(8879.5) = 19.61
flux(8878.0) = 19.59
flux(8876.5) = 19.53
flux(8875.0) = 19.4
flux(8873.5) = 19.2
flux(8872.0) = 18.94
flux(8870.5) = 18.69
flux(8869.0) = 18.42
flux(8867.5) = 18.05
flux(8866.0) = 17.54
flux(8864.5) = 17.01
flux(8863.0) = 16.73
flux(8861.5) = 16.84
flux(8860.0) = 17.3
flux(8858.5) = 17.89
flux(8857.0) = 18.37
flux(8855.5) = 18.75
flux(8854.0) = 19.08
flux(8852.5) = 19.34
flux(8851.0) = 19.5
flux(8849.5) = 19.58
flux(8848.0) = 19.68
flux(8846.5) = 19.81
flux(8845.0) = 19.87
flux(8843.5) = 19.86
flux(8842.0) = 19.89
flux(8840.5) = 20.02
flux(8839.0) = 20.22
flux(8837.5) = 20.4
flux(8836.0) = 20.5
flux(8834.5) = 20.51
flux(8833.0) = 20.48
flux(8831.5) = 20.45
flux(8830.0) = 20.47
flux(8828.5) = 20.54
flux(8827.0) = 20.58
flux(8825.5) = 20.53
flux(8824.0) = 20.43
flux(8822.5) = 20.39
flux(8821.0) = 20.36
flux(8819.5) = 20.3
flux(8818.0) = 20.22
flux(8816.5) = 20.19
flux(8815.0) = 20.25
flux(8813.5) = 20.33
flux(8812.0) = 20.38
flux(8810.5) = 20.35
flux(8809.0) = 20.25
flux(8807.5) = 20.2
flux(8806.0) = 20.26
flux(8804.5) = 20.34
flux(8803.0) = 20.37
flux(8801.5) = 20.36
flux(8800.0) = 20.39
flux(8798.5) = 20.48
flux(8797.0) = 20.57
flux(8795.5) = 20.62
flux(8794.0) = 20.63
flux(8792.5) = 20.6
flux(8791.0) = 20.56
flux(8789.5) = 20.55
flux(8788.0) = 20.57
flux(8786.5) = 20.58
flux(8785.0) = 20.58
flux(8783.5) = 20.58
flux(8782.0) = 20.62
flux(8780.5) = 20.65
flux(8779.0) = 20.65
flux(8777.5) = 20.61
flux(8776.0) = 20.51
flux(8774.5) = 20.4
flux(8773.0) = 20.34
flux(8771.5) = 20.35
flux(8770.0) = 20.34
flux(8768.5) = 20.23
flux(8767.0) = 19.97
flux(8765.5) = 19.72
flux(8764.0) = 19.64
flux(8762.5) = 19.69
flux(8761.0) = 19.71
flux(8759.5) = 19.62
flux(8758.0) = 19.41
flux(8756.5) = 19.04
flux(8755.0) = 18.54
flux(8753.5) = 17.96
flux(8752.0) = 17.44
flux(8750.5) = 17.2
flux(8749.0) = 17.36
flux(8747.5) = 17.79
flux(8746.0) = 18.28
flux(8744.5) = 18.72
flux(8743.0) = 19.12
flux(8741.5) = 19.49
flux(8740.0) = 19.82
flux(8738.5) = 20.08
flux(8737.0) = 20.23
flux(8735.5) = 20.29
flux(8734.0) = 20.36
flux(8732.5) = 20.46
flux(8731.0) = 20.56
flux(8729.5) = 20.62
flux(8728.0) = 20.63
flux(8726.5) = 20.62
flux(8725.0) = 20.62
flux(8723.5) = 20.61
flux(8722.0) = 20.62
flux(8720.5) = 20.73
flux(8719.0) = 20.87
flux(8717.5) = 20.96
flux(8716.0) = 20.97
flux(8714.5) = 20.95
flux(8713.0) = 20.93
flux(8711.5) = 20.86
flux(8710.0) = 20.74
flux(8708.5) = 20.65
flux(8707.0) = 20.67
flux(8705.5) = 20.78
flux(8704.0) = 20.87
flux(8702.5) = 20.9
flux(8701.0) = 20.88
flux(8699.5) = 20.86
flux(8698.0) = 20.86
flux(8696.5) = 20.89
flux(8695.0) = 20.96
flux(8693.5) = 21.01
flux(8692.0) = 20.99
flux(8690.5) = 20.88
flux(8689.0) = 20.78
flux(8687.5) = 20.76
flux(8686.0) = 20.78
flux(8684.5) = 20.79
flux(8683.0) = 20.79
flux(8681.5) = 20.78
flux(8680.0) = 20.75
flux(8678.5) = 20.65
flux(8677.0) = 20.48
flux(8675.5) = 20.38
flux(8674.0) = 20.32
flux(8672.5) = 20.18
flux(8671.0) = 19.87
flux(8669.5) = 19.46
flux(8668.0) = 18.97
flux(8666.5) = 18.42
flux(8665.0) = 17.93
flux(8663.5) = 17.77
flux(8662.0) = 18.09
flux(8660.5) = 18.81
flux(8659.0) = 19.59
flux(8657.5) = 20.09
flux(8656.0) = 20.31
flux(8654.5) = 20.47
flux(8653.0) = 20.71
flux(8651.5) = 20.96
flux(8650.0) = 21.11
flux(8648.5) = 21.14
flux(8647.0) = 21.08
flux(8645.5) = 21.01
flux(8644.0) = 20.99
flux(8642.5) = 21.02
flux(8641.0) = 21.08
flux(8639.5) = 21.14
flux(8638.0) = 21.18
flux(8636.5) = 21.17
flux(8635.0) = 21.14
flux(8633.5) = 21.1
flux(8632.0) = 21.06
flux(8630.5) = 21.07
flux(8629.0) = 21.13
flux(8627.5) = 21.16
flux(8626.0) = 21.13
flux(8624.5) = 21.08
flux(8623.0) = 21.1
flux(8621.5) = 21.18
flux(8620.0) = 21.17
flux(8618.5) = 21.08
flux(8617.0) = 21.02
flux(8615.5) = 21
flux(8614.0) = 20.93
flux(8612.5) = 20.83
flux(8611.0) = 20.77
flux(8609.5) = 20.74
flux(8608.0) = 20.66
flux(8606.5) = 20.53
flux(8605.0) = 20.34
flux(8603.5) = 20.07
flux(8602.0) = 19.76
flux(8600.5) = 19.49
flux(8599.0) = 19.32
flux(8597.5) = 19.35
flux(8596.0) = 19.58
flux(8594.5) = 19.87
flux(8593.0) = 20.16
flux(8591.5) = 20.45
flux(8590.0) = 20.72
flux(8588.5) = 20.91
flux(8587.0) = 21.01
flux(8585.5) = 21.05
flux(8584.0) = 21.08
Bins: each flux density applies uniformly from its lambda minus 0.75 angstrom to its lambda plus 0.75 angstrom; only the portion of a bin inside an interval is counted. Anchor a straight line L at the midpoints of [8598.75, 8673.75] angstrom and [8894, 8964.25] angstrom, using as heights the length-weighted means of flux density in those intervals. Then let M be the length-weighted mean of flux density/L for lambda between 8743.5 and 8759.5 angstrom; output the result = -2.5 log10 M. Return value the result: 0.11 mag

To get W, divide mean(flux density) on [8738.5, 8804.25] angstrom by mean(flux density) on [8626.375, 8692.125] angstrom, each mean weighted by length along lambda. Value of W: 0.97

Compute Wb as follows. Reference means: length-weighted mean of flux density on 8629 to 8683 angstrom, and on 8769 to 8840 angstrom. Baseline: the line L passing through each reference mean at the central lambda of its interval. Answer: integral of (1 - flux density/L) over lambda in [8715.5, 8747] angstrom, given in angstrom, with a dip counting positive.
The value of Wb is 0.3 angstrom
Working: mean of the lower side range 20.3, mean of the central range 20.2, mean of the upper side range 20.4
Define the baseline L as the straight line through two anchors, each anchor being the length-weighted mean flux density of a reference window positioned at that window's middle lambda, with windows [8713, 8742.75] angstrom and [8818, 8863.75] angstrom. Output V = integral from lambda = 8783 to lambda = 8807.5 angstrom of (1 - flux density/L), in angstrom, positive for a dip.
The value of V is -0.6 angstrom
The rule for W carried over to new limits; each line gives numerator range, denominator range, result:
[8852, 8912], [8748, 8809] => 0.96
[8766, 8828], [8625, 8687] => 1.00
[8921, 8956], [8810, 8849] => 0.98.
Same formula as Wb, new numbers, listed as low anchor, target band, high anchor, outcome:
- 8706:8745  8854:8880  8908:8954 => 2.2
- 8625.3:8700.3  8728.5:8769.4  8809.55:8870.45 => 1.4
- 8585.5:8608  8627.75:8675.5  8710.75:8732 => 0.3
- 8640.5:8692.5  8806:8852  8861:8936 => -1.1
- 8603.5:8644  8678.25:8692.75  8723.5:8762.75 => -0.5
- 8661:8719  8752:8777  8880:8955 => 0.7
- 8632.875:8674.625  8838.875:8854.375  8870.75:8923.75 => 0.2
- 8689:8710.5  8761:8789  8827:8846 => 0.3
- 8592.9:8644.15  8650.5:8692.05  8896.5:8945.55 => 1.1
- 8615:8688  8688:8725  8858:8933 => -1.1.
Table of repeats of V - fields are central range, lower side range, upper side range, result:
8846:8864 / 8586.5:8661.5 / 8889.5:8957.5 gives 1.37 angstrom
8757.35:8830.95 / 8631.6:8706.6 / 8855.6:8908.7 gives -2.34 angstrom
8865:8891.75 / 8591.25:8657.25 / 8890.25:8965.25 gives 0.96 angstrom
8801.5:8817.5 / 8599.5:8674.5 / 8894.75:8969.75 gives -0.14 angstrom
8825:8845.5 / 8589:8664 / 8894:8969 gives -0.23 angstrom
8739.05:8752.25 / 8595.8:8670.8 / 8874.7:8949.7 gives 1.16 angstrom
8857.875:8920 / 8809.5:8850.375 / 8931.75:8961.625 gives 2.16 angstrom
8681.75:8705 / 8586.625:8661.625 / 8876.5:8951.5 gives -0.46 angstrom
